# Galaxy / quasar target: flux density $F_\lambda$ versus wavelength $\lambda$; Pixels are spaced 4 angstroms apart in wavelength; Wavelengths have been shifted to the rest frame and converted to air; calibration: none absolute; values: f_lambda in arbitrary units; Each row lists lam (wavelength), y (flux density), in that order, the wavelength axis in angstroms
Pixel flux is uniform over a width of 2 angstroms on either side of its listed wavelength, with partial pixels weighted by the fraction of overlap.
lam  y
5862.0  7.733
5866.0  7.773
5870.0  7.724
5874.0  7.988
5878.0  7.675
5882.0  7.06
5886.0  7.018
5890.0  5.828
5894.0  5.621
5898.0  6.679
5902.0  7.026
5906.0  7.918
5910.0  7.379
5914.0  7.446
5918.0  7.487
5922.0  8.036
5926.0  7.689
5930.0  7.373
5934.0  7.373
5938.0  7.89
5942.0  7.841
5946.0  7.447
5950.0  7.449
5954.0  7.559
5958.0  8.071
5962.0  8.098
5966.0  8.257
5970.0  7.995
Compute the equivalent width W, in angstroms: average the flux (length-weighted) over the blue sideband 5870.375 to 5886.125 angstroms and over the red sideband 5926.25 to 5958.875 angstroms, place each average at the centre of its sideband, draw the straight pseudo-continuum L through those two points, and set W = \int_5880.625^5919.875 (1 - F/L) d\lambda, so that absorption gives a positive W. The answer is 3.2 angstroms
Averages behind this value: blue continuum 7.51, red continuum 7.61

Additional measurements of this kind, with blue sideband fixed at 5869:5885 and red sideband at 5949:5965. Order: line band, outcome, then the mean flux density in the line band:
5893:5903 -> 1.5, 6.47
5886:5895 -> 1.9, 6.02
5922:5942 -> 0.3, 7.65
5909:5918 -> 0.3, 7.43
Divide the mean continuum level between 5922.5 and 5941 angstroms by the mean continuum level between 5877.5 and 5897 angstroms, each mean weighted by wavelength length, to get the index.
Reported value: 1.16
